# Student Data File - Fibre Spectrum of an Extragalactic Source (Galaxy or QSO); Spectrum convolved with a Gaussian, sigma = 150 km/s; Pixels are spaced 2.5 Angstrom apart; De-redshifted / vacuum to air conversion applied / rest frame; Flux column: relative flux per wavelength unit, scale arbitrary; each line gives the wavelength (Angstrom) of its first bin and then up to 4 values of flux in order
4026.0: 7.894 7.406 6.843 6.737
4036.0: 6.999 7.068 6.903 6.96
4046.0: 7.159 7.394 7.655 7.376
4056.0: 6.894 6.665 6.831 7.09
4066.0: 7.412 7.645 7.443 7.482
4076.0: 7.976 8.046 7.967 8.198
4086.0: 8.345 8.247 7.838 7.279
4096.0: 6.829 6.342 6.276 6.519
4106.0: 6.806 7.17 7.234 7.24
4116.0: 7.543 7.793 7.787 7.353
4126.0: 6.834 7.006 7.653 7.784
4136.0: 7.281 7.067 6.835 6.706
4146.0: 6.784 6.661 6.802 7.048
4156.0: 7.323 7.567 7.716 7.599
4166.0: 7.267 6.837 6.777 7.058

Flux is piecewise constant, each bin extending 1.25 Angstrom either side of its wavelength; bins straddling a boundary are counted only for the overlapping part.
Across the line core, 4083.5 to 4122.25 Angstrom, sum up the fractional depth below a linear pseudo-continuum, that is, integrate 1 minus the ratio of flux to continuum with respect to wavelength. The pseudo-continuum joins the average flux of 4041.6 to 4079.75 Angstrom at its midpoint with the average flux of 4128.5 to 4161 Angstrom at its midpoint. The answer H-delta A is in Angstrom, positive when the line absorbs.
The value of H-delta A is -0.41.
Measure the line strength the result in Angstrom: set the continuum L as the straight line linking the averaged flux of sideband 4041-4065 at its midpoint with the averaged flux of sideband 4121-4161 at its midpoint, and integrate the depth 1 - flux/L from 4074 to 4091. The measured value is -2.29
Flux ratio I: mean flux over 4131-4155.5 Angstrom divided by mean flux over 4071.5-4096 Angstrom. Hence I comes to 0.9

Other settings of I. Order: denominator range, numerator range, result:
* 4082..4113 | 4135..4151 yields 0.95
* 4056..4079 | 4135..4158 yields 0.95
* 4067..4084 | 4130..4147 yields 0.92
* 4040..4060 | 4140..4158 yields 0.97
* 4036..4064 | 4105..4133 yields 1.03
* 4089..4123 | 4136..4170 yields 0.99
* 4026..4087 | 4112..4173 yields 0.98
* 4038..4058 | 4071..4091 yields 1.12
